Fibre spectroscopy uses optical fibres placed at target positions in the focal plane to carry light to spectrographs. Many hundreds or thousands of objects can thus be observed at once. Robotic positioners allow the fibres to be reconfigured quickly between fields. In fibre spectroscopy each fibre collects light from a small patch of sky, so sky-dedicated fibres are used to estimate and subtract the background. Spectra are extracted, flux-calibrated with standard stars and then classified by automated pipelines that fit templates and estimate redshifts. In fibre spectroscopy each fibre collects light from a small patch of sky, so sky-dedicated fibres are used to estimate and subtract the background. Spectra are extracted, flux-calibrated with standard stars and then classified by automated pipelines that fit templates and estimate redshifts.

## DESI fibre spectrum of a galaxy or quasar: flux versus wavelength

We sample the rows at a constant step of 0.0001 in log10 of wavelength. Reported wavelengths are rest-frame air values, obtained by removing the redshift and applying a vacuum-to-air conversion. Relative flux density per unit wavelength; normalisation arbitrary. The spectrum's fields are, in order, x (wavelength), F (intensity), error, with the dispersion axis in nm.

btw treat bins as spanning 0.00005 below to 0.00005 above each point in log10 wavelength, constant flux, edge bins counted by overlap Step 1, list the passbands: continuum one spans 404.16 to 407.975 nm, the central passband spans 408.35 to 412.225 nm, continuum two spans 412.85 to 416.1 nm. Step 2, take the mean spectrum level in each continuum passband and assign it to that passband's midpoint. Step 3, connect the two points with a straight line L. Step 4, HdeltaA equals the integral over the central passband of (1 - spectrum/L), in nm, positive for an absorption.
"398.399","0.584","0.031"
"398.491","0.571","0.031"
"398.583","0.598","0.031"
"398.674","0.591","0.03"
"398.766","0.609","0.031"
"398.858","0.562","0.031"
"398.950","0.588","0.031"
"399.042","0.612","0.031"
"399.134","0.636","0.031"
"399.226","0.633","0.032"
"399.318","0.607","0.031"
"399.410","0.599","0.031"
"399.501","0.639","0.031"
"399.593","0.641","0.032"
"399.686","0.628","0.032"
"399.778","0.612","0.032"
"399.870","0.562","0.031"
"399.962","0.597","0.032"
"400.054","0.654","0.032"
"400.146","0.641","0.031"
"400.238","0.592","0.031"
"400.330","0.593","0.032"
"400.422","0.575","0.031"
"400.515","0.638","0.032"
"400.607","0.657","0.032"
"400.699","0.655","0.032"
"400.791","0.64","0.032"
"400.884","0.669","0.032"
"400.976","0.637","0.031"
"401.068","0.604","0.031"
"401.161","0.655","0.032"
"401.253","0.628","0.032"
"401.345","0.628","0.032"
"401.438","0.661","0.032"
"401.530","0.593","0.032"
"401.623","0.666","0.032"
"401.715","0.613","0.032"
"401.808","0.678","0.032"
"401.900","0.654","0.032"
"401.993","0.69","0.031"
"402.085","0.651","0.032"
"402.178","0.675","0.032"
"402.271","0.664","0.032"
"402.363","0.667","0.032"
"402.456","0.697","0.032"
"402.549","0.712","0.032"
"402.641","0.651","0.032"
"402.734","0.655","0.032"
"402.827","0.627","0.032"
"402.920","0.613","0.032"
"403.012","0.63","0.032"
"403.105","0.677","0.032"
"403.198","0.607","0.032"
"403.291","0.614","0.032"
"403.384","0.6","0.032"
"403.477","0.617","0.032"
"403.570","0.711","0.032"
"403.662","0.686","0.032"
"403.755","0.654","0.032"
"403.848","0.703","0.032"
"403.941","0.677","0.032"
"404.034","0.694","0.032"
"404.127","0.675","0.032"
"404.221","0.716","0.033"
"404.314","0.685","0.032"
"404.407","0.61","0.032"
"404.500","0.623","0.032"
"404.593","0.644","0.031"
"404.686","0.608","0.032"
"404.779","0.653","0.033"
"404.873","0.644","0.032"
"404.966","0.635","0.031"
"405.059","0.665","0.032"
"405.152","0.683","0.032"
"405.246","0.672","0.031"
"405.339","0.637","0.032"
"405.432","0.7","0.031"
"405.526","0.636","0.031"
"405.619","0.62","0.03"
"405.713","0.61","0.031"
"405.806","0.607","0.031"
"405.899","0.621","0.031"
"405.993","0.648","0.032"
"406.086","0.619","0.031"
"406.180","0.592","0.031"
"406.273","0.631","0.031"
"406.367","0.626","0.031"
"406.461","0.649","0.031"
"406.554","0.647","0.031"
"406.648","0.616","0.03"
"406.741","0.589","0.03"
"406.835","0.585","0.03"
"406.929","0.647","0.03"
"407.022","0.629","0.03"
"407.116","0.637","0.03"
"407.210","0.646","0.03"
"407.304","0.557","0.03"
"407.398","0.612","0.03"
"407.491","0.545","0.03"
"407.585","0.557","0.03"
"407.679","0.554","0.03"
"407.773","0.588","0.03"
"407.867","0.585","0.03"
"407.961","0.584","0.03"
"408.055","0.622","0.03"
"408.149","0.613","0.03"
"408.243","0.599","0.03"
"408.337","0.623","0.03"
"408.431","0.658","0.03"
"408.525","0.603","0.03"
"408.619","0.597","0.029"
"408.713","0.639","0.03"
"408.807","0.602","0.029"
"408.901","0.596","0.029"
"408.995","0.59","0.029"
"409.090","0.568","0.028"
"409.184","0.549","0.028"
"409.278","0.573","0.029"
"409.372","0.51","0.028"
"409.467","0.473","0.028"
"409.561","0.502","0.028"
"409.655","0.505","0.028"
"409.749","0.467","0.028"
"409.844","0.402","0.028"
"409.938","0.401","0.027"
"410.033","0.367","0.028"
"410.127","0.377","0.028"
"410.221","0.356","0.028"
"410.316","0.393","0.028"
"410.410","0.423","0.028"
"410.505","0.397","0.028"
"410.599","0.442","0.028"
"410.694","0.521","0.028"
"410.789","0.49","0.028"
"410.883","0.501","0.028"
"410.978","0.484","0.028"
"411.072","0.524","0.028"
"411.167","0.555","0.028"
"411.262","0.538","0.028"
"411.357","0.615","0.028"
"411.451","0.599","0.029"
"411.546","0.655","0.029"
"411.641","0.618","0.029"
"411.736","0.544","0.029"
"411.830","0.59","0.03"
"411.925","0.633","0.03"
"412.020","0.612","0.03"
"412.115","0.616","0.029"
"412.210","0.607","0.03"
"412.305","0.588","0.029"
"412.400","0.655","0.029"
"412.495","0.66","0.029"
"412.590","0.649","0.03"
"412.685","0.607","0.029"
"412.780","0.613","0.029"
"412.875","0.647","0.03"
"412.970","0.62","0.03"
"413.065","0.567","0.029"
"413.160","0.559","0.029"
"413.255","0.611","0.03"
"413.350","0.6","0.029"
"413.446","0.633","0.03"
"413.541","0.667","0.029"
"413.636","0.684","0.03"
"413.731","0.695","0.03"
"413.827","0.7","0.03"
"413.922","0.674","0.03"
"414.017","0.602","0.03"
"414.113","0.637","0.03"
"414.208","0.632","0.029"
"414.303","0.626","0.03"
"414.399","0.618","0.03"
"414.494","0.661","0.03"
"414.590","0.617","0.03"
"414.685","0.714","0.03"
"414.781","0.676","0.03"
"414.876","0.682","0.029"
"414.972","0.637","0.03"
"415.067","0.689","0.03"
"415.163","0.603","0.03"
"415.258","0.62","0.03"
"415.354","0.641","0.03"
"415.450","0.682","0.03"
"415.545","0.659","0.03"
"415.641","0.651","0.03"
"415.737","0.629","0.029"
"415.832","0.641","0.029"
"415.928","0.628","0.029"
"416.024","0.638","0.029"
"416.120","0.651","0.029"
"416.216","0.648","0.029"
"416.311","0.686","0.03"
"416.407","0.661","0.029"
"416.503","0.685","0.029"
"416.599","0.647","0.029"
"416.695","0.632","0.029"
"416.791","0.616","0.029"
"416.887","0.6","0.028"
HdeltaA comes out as 0.64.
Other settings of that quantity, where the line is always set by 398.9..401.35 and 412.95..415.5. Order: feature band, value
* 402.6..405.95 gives -0.11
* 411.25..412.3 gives 0.06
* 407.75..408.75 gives 0.04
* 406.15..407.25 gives 0.01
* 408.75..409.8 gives 0.16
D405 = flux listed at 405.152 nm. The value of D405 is 0.683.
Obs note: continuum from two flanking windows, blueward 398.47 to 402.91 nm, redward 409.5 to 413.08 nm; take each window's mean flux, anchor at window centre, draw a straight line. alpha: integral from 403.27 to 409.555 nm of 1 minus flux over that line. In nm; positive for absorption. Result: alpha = -0.44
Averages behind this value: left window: 0.632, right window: 0.535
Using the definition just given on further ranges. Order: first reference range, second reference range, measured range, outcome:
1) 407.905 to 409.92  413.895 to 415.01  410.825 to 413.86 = 0.044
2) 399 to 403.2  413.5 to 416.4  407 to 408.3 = 0.102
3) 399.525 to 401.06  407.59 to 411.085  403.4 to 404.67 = -0.184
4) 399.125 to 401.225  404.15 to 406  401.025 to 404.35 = -0.109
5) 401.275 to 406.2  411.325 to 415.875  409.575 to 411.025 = 0.460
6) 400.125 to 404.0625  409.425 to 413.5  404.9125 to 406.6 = -0.092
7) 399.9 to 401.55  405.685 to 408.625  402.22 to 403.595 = -0.058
